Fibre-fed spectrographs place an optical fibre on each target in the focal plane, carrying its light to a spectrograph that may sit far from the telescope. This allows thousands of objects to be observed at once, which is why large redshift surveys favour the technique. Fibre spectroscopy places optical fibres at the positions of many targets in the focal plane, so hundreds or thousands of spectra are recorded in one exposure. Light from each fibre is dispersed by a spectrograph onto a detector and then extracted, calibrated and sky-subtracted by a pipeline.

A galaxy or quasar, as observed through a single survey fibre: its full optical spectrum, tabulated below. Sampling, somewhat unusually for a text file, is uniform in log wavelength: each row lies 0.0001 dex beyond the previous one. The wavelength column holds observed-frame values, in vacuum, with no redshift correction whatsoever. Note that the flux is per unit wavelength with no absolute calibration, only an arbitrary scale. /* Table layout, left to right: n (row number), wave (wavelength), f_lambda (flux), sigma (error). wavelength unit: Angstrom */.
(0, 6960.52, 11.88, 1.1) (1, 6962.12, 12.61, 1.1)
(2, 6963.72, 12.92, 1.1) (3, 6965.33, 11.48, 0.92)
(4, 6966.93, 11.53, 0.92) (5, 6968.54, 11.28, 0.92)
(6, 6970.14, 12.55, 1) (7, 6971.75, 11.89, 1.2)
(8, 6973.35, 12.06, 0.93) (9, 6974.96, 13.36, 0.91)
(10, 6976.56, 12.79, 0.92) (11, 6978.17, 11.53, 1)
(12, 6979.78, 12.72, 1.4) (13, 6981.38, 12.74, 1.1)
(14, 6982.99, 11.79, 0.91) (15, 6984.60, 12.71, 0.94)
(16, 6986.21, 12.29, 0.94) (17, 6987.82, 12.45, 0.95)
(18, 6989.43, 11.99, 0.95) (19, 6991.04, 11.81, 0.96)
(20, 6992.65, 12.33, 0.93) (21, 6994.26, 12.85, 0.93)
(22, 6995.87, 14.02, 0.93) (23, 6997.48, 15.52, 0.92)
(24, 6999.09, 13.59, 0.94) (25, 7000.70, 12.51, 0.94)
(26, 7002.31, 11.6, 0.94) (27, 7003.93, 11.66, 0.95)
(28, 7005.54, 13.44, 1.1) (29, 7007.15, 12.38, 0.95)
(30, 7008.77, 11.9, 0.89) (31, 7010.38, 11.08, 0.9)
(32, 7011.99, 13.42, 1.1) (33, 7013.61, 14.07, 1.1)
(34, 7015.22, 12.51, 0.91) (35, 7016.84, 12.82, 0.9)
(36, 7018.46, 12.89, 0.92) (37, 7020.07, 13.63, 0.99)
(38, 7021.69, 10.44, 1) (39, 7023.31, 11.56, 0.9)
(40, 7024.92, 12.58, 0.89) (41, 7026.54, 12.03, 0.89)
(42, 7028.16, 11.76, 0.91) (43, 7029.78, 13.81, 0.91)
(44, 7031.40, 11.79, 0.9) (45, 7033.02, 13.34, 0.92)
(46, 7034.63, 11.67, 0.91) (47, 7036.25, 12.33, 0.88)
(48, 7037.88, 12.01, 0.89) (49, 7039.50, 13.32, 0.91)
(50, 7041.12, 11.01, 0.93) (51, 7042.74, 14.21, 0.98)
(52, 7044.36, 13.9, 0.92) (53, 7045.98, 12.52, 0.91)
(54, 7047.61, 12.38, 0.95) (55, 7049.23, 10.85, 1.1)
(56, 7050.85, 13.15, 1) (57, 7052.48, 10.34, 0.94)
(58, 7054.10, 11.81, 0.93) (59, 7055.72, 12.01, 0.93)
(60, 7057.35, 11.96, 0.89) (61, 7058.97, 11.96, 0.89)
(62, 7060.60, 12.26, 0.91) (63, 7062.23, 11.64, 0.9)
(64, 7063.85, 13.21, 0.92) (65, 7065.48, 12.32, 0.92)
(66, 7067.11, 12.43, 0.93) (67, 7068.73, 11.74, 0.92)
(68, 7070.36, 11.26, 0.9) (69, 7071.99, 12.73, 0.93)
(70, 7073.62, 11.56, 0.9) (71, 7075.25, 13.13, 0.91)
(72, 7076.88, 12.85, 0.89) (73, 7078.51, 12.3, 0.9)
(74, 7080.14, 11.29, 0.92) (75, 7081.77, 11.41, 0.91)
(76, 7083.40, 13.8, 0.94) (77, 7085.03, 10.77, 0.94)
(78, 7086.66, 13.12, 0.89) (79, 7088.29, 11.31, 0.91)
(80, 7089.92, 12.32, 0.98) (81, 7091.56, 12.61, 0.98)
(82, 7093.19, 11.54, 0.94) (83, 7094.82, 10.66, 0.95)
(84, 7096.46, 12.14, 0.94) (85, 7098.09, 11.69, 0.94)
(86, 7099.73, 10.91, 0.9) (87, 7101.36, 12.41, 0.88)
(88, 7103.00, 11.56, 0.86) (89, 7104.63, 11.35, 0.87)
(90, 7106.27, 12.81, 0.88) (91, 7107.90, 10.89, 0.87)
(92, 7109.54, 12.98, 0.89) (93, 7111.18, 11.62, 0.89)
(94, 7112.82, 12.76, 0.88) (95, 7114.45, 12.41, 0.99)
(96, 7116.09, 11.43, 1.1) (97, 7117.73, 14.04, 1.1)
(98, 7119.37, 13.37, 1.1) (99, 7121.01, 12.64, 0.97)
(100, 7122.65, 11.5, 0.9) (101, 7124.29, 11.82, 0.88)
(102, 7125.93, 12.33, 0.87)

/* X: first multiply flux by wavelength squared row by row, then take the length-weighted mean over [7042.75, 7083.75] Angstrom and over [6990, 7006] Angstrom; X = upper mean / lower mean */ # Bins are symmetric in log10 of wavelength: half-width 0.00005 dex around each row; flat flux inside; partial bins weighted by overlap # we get 0.96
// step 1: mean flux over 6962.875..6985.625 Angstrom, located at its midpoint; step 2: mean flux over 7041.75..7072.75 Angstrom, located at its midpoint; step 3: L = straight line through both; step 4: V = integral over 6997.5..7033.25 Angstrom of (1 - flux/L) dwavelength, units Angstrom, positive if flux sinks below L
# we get -0.89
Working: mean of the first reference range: 12.2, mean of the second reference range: 12.2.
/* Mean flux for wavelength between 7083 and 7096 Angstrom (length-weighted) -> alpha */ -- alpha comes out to 12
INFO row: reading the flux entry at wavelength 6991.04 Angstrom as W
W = 11.81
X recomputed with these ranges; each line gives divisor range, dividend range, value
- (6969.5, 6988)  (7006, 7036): 1.02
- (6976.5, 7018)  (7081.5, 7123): 0.99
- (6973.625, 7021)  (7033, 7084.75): 0.98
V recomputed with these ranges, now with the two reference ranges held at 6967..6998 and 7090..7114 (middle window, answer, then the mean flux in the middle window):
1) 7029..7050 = -0.6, 12.6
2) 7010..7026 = -0.3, 12.5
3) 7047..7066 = 0.2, 12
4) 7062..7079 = -0.4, 12.3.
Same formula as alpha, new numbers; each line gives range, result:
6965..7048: 12.5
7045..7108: 12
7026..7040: 12.4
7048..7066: 12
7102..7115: 12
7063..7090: 12.2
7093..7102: 11.5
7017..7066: 12.3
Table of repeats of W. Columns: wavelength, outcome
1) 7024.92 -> 12.58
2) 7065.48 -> 12.32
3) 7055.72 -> 12.01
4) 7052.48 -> 10.34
